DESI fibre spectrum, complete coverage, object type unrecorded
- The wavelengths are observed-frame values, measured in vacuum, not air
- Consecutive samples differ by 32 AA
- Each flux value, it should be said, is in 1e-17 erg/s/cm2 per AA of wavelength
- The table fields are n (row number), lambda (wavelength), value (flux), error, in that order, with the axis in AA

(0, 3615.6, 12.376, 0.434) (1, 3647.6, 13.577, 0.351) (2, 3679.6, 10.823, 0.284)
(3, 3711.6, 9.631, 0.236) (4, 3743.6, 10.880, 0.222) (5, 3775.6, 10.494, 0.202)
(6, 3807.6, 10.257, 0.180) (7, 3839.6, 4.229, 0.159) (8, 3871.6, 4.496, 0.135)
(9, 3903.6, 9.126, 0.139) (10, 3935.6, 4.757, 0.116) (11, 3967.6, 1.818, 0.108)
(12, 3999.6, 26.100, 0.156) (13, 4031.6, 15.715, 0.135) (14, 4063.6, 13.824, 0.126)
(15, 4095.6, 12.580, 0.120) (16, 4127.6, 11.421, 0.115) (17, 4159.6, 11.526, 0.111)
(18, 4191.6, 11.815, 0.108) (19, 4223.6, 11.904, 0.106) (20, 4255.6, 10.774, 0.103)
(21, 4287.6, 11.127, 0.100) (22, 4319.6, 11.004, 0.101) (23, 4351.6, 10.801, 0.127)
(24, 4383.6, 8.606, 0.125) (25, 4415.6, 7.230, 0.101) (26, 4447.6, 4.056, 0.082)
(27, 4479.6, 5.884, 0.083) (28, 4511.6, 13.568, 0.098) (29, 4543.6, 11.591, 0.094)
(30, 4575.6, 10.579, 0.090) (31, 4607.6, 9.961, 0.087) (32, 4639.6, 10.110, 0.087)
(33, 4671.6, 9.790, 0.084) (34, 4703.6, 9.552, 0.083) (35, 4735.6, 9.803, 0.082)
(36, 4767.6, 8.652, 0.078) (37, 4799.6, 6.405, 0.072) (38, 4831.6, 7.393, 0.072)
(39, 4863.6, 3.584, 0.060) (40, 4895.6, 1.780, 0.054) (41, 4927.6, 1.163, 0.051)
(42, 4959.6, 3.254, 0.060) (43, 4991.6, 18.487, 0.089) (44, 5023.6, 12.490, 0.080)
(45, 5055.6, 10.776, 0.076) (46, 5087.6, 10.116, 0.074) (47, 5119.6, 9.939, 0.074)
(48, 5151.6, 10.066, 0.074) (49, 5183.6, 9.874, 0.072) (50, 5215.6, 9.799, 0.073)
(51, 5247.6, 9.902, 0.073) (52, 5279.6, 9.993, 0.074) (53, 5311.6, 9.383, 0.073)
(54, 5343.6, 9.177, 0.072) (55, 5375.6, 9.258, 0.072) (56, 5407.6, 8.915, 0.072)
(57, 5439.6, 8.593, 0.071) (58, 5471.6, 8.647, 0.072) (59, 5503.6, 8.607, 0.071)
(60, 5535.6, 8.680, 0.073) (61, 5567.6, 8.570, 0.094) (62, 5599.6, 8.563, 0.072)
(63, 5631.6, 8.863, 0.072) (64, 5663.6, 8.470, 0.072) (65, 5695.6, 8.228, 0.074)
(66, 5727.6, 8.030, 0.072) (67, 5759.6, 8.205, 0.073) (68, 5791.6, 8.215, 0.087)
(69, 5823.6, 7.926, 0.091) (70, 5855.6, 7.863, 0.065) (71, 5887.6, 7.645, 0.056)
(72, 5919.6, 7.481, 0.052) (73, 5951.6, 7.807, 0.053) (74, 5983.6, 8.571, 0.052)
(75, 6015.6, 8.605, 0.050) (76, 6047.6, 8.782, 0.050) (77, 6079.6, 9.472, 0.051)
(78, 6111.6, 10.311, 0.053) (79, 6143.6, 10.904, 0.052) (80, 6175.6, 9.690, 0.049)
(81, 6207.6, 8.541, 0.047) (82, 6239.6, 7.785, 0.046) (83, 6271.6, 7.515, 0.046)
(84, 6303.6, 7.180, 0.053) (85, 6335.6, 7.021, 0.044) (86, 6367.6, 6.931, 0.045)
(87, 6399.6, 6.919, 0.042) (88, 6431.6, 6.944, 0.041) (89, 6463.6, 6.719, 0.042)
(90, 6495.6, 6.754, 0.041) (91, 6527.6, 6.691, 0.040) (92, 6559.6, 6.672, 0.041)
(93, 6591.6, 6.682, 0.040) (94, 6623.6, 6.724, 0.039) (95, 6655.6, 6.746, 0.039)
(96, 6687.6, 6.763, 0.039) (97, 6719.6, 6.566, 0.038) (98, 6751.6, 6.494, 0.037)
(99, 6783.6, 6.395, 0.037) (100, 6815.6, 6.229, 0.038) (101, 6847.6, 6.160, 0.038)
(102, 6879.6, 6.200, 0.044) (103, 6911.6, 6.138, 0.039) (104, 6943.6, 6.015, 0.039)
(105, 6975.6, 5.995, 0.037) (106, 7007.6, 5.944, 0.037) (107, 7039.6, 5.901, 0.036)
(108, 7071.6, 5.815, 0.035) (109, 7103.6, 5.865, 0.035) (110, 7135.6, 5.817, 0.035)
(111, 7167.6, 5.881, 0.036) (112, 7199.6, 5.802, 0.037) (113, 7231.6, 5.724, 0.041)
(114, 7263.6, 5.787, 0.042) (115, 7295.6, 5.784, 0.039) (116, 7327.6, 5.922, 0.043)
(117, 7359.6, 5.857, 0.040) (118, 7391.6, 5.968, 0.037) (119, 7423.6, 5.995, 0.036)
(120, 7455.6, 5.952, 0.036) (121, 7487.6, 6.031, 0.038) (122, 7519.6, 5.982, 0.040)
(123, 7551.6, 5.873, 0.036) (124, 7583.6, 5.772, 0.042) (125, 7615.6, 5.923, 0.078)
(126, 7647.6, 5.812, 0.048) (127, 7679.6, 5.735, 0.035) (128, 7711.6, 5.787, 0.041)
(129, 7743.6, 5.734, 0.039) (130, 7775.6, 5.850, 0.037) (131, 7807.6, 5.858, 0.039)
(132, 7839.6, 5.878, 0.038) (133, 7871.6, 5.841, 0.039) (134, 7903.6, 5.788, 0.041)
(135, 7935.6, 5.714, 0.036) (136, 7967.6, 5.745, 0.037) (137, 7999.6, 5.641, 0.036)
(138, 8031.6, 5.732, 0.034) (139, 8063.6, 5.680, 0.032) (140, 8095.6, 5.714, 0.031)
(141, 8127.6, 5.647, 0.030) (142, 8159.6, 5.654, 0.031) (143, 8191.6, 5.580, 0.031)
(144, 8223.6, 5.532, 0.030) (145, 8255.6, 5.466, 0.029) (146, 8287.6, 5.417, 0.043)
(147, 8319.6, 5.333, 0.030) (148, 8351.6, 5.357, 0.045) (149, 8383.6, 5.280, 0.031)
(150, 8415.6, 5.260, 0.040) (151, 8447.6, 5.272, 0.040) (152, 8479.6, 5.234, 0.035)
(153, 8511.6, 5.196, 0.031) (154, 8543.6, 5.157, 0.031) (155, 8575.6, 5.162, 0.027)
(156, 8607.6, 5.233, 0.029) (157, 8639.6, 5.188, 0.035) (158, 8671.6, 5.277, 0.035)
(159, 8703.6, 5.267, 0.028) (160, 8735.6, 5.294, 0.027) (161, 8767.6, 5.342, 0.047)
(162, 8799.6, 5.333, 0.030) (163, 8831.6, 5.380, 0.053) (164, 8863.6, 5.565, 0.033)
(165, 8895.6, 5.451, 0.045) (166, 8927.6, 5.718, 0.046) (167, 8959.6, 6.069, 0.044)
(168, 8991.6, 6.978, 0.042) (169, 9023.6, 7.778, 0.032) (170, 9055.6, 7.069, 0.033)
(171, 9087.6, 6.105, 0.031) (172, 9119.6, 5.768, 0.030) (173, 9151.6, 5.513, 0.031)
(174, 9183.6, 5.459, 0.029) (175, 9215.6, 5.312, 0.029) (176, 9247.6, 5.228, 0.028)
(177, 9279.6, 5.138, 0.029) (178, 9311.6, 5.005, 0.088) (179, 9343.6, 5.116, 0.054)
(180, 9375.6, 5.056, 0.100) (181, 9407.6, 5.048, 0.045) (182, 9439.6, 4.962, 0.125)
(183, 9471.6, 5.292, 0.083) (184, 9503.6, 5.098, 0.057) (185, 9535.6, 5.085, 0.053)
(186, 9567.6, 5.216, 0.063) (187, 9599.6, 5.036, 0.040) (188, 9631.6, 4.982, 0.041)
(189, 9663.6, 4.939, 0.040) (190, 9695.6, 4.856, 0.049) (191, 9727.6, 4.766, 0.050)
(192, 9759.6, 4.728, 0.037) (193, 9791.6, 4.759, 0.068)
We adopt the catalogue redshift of 0.330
